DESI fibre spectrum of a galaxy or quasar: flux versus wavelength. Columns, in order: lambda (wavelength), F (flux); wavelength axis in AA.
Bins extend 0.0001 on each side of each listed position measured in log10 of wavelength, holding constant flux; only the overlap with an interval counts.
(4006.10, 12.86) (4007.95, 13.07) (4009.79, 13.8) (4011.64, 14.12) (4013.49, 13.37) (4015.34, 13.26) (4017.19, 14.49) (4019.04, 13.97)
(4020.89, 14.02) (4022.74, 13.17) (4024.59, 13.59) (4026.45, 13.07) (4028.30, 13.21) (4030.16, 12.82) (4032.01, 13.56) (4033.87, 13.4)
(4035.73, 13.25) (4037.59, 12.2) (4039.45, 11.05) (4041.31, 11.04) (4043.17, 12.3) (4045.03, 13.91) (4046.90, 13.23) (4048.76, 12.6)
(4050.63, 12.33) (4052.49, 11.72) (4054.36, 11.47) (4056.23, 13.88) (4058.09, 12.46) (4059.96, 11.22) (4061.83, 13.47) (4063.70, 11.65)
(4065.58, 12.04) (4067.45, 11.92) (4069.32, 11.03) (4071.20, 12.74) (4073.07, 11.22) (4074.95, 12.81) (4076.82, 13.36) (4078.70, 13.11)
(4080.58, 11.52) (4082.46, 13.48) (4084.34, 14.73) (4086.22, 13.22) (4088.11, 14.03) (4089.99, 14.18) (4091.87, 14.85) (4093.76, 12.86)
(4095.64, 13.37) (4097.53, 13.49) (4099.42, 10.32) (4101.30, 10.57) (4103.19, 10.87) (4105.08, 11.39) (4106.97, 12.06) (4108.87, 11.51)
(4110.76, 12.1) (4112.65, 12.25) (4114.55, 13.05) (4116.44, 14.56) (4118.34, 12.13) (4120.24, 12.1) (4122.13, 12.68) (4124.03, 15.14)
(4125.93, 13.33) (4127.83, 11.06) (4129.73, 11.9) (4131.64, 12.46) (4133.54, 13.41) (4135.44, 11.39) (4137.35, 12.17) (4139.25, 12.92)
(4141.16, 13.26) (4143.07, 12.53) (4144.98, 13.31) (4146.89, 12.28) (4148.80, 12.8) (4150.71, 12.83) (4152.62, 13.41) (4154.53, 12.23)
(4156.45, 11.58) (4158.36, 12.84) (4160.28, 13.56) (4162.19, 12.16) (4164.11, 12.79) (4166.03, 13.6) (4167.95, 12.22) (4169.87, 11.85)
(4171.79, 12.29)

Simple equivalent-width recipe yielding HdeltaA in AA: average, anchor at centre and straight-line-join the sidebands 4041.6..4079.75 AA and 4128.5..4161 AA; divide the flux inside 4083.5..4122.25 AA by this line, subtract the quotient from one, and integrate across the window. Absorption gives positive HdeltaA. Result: -0.5 AA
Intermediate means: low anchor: 12.4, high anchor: 12.6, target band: 12.7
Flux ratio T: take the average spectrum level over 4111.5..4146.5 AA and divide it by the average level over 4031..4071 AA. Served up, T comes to 1.0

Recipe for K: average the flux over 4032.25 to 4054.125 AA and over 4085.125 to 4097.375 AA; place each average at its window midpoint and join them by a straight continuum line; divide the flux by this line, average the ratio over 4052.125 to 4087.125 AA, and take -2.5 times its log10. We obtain 0.06 mag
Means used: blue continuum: 12.5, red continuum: 13.7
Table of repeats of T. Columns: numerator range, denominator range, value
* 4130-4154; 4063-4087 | 1.01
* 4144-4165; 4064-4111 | 1.02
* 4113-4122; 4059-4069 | 1.07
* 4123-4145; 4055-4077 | 1.04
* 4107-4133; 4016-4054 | 0.98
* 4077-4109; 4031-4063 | 1.02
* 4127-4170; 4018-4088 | 0.99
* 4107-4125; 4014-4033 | 0.95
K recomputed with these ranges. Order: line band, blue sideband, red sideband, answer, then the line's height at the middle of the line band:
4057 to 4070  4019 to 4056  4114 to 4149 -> 0.07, 12.8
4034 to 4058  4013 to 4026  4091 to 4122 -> 0.07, 13.3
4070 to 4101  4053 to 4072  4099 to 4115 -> -0.10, 11.9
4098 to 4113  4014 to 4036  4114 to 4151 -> 0.14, 12.9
